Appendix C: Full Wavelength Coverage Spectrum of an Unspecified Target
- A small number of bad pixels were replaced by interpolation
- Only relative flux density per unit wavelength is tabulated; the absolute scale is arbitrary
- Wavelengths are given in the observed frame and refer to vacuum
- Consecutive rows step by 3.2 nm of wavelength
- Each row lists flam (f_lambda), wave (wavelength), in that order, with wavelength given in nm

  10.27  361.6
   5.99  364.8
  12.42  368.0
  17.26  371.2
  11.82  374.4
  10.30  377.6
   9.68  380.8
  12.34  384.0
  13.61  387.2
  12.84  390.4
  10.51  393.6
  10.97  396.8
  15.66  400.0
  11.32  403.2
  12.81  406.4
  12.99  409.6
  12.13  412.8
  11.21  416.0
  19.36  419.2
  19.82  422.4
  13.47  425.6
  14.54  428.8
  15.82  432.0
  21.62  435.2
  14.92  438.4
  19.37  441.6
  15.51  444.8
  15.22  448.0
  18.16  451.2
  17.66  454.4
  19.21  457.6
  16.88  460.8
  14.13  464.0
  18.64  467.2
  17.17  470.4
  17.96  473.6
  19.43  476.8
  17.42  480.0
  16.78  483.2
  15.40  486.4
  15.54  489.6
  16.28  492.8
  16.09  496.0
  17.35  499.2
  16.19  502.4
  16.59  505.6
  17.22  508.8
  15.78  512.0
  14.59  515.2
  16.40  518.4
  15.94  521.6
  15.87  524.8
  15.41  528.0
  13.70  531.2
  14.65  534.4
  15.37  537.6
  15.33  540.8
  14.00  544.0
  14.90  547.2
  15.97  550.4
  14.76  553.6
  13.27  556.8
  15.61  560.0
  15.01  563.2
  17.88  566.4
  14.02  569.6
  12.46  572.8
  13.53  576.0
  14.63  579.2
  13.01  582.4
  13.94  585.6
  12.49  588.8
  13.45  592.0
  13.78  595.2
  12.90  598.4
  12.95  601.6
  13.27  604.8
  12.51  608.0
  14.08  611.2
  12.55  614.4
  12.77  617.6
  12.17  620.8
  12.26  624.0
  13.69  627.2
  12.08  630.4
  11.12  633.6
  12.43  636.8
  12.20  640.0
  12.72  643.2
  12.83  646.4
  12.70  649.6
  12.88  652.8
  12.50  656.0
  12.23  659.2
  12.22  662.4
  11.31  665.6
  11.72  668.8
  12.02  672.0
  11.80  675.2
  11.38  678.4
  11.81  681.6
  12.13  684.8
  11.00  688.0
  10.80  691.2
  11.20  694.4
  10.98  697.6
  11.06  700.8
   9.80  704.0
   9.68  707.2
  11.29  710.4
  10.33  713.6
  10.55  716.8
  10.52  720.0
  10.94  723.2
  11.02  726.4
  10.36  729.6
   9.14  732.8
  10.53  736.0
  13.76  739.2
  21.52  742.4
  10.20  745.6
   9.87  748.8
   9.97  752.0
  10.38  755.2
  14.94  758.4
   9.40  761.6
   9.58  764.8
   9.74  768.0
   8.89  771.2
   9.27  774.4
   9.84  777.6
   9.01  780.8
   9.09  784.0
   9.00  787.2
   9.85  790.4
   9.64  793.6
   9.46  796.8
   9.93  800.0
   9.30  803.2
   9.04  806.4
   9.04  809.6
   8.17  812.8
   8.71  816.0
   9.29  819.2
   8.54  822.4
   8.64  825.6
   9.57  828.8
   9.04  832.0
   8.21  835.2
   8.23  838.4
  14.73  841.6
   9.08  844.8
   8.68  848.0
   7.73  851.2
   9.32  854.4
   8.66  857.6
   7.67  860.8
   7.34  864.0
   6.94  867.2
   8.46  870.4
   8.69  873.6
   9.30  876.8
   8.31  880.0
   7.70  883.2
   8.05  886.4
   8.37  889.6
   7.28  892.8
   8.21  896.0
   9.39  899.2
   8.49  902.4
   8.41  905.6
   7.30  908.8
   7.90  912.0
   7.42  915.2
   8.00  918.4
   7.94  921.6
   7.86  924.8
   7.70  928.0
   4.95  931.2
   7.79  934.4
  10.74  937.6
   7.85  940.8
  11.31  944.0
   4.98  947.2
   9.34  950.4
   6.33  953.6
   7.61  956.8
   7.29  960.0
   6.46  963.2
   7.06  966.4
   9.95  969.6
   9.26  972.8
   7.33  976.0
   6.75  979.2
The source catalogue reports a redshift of 0.13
